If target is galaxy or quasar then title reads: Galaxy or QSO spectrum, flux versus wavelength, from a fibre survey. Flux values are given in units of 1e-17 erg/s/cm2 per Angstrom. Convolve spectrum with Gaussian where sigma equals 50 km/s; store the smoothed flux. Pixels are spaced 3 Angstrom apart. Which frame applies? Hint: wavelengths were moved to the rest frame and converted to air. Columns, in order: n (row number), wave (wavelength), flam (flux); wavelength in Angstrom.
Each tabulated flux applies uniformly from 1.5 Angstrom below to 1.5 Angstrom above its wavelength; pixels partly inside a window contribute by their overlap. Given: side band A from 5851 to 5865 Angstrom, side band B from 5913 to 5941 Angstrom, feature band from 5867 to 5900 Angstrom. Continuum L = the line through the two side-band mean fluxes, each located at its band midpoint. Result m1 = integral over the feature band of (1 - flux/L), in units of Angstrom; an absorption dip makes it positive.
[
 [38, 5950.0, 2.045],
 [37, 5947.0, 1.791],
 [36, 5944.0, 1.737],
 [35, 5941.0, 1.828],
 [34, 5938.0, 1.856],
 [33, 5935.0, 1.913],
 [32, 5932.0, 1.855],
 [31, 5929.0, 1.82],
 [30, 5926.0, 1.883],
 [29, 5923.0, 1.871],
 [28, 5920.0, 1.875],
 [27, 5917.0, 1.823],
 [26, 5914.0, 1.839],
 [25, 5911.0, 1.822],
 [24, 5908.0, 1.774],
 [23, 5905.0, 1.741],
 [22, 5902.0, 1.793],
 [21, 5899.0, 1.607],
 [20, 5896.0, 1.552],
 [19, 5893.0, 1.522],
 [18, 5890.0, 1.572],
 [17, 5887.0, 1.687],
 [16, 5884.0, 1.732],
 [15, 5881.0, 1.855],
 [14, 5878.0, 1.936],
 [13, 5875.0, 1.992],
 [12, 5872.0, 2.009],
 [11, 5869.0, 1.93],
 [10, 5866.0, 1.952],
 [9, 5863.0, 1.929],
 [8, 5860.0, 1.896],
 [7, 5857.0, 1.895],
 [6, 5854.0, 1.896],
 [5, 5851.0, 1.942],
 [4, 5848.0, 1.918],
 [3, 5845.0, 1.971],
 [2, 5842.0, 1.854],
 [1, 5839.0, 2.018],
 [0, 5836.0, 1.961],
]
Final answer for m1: 2.1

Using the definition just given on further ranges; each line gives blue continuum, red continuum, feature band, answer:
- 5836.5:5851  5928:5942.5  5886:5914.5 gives 3.1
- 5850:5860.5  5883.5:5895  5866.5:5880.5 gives -1.7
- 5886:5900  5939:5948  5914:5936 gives -1.9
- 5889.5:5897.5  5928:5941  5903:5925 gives -1.5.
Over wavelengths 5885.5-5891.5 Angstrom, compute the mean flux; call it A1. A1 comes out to 1.63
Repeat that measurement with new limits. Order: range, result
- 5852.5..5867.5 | 1.91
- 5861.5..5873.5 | 1.96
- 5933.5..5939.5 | 1.88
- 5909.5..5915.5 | 1.83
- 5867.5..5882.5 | 1.94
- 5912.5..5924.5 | 1.85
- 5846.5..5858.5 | 1.91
